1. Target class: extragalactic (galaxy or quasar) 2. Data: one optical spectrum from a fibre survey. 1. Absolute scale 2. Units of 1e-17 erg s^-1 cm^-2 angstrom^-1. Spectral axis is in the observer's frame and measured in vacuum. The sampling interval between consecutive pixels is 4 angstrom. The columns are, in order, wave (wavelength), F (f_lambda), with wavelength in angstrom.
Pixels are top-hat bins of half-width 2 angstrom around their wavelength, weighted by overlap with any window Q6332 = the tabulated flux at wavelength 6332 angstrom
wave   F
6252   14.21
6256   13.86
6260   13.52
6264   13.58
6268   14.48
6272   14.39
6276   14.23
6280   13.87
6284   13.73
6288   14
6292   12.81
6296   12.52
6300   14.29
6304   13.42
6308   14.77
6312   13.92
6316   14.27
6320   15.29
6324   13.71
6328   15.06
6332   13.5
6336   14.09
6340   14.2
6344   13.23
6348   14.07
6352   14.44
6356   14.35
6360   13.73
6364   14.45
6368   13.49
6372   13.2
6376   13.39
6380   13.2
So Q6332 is 13.5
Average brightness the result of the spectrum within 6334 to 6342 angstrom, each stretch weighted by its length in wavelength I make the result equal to 14.1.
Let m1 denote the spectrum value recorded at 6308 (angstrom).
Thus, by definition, 14.77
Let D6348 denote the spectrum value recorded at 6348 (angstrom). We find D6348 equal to 14.07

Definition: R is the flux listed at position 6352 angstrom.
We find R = 14.44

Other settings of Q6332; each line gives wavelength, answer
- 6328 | 15.06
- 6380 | 13.2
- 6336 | 14.09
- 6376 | 13.39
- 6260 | 13.52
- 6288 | 14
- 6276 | 14.23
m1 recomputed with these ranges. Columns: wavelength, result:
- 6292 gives 12.81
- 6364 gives 14.45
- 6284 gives 13.73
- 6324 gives 13.71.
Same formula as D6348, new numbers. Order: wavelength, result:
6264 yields 13.58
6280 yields 13.87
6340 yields 14.2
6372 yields 13.2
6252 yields 14.21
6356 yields 14.35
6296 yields 12.52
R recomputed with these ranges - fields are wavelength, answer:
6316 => 14.27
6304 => 13.42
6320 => 15.29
